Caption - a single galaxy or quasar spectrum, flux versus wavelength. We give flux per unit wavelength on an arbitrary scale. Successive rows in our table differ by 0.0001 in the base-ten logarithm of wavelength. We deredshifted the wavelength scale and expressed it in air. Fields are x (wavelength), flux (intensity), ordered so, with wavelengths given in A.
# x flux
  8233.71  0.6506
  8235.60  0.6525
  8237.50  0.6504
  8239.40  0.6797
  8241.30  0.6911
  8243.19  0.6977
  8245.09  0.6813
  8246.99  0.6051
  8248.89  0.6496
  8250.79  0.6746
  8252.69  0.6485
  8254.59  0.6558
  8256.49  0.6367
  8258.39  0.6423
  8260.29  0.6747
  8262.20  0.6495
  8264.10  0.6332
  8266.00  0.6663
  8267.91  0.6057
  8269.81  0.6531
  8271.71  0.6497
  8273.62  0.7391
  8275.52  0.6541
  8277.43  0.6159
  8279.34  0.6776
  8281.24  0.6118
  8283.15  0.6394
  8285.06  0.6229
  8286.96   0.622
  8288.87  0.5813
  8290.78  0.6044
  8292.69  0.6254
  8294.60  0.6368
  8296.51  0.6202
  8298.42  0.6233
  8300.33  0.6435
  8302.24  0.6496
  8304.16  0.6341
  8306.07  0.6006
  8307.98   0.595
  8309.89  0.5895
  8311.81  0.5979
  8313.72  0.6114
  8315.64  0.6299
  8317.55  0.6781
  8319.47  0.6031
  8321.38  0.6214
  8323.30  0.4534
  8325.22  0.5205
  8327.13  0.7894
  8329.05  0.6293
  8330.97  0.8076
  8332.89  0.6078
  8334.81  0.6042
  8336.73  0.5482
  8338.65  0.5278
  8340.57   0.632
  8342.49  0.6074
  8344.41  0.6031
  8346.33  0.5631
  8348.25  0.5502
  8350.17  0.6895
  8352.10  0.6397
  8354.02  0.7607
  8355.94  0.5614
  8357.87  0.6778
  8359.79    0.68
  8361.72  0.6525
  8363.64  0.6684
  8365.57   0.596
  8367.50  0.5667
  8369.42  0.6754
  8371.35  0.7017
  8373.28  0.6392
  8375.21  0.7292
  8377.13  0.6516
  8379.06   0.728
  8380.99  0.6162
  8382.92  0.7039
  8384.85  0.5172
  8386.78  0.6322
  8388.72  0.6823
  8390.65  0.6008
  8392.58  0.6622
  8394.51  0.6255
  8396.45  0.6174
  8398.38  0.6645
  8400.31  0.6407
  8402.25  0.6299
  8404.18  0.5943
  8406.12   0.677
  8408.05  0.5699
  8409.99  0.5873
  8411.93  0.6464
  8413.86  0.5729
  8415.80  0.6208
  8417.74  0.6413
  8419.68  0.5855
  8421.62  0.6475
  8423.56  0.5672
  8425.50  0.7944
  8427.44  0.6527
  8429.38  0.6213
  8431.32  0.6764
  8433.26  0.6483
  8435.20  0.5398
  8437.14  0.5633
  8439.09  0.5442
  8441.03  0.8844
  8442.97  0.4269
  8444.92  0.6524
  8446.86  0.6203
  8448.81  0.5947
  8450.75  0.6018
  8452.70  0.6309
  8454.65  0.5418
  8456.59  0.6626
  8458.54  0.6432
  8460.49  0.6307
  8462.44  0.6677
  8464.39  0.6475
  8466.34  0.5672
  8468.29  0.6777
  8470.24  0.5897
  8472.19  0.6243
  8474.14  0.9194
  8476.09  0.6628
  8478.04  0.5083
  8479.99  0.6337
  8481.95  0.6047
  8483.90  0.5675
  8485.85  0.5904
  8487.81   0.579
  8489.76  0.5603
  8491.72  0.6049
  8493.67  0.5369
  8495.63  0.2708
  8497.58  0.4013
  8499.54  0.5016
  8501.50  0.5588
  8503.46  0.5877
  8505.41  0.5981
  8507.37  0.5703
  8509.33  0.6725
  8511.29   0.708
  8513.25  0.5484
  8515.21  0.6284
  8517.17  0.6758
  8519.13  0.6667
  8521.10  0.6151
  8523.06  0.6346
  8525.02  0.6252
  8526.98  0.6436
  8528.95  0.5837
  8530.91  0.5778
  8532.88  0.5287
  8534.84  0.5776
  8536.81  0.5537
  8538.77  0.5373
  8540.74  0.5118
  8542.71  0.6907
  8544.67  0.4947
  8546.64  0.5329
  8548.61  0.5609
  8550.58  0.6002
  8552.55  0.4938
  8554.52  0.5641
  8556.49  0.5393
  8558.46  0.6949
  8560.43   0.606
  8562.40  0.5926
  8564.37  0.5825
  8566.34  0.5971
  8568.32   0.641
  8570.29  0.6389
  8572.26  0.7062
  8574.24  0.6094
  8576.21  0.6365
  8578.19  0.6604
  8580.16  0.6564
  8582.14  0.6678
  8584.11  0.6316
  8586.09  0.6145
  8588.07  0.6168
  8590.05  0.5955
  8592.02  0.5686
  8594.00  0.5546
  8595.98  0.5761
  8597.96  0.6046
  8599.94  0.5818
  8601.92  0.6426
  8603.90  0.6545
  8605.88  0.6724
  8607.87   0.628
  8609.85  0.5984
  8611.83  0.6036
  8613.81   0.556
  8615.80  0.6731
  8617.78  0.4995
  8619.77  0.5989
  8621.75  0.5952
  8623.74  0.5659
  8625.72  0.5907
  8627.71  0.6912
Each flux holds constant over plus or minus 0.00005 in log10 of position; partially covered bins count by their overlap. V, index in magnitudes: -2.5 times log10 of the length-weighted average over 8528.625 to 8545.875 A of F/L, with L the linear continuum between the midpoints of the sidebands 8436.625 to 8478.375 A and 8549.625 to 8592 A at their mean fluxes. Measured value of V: 0.11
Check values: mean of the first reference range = 0.633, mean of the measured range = 0.561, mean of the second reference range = 0.615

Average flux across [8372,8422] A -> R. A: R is 0.634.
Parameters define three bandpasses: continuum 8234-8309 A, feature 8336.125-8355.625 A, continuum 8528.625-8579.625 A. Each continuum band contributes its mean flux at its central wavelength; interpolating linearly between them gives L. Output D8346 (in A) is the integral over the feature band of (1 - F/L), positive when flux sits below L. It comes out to 0.5 A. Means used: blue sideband 0.643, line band 0.612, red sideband 0.59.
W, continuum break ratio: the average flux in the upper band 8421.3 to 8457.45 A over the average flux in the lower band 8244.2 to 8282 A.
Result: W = 1.0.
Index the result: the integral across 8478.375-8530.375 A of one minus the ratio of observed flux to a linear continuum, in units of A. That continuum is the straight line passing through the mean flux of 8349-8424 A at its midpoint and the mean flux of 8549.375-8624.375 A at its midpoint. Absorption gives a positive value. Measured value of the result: 3.22 A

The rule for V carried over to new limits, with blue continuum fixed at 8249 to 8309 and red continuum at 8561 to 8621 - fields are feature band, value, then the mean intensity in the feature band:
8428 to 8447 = 0.01 mag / 0.619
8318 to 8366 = 0.02 mag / 0.625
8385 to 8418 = 0.01 mag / 0.624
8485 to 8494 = 0.08 mag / 0.577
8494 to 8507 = 0.25 mag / 0.493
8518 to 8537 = 0.03 mag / 0.603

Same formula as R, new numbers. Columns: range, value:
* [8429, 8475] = 0.632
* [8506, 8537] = 0.614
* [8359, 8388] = 0.65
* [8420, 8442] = 0.647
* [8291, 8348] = 0.615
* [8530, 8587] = 0.597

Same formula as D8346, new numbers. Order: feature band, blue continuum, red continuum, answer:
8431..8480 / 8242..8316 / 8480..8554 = -3.21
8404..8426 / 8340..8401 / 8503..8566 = 0.21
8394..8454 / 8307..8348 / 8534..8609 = -1.66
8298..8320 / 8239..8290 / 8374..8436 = 0.81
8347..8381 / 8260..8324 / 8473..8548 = -2.31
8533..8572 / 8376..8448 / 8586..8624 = 1.77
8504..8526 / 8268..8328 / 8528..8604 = -1.04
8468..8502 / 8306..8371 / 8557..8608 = 2.60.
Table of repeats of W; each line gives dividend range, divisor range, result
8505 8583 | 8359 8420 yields 0.95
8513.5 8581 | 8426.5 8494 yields 0.97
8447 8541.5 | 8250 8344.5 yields 0.95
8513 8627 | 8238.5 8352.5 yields 0.95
